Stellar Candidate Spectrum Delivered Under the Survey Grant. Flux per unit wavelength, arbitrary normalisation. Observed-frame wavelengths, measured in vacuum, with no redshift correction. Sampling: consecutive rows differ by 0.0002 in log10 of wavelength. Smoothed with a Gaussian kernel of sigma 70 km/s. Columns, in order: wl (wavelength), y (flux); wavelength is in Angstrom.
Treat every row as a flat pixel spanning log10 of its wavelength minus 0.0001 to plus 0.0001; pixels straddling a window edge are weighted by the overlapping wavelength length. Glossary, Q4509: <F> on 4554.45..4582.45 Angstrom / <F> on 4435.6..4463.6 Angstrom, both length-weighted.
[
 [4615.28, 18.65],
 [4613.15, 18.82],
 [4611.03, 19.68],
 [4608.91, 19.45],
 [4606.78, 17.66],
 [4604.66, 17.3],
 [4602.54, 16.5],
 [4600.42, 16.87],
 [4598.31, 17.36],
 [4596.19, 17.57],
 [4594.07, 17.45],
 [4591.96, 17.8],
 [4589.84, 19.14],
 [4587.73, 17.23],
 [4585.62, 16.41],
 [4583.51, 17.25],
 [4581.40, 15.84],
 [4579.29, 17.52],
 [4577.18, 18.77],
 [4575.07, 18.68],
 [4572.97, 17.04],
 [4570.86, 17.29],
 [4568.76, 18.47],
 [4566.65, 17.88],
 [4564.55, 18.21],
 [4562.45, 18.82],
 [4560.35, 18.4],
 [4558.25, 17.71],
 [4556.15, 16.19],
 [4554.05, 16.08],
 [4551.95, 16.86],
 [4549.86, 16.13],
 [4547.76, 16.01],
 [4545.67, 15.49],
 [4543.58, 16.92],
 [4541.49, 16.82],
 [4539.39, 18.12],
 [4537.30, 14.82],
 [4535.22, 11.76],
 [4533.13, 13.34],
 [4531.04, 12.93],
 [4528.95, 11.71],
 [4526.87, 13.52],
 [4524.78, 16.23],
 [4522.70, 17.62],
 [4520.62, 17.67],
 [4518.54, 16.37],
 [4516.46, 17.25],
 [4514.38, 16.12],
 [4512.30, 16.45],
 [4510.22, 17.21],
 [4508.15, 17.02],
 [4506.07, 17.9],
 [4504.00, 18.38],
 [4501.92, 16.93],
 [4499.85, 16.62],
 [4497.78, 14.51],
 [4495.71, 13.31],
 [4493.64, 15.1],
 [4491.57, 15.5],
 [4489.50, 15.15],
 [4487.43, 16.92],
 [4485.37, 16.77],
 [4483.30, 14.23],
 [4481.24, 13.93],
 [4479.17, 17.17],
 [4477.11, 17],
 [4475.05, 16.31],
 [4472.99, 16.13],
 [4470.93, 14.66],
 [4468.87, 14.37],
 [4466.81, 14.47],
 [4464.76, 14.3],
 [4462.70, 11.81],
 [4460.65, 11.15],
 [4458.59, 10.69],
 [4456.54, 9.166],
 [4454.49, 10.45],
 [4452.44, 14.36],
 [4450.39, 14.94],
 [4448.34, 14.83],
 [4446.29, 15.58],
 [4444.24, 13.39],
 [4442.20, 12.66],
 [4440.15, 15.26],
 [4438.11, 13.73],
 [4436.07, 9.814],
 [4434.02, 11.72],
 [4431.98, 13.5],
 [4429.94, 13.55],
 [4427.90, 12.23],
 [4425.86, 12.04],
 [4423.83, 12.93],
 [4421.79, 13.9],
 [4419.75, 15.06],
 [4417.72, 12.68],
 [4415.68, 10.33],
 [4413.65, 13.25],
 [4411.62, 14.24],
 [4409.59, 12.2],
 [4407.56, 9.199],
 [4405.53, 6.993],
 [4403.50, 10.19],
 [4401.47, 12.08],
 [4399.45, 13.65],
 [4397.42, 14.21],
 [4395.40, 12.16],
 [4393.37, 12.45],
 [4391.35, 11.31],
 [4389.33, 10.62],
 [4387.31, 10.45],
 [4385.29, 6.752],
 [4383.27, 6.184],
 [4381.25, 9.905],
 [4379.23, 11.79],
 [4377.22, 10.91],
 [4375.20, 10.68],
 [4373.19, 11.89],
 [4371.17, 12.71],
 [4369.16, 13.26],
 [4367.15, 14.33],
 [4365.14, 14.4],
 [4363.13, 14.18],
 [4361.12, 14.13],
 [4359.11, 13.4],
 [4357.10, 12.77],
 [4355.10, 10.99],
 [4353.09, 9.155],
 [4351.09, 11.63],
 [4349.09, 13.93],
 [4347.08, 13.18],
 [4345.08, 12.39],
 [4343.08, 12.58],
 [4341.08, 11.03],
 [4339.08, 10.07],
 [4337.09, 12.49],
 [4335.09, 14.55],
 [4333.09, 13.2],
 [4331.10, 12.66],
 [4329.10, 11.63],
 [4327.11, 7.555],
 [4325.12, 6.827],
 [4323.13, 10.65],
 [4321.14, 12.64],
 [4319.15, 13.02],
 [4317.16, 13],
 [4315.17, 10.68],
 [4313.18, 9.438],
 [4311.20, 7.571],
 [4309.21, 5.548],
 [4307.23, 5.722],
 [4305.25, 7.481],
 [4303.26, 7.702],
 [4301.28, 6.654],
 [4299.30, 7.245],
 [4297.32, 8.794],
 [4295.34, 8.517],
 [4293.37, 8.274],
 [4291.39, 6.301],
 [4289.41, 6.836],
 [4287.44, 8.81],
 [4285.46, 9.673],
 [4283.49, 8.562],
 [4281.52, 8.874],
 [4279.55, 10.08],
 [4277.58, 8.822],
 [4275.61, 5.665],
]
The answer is 1.4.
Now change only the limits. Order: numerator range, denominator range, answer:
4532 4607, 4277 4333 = 1.89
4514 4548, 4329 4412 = 1.31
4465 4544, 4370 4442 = 1.34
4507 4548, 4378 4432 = 1.35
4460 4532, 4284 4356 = 1.56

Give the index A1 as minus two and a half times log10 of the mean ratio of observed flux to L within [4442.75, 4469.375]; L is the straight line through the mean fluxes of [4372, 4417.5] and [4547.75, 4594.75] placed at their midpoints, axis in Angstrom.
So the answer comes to 0.02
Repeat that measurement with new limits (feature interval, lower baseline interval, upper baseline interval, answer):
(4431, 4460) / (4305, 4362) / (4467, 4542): 0.10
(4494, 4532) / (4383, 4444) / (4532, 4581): -0.05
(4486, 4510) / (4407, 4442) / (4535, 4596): -0.08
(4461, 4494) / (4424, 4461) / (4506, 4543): -0.09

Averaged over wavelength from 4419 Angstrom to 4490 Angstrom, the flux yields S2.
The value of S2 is 13.8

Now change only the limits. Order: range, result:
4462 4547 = 15.6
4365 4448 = 12.1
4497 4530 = 16.4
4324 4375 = 12.2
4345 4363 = 12.5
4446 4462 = 12.5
